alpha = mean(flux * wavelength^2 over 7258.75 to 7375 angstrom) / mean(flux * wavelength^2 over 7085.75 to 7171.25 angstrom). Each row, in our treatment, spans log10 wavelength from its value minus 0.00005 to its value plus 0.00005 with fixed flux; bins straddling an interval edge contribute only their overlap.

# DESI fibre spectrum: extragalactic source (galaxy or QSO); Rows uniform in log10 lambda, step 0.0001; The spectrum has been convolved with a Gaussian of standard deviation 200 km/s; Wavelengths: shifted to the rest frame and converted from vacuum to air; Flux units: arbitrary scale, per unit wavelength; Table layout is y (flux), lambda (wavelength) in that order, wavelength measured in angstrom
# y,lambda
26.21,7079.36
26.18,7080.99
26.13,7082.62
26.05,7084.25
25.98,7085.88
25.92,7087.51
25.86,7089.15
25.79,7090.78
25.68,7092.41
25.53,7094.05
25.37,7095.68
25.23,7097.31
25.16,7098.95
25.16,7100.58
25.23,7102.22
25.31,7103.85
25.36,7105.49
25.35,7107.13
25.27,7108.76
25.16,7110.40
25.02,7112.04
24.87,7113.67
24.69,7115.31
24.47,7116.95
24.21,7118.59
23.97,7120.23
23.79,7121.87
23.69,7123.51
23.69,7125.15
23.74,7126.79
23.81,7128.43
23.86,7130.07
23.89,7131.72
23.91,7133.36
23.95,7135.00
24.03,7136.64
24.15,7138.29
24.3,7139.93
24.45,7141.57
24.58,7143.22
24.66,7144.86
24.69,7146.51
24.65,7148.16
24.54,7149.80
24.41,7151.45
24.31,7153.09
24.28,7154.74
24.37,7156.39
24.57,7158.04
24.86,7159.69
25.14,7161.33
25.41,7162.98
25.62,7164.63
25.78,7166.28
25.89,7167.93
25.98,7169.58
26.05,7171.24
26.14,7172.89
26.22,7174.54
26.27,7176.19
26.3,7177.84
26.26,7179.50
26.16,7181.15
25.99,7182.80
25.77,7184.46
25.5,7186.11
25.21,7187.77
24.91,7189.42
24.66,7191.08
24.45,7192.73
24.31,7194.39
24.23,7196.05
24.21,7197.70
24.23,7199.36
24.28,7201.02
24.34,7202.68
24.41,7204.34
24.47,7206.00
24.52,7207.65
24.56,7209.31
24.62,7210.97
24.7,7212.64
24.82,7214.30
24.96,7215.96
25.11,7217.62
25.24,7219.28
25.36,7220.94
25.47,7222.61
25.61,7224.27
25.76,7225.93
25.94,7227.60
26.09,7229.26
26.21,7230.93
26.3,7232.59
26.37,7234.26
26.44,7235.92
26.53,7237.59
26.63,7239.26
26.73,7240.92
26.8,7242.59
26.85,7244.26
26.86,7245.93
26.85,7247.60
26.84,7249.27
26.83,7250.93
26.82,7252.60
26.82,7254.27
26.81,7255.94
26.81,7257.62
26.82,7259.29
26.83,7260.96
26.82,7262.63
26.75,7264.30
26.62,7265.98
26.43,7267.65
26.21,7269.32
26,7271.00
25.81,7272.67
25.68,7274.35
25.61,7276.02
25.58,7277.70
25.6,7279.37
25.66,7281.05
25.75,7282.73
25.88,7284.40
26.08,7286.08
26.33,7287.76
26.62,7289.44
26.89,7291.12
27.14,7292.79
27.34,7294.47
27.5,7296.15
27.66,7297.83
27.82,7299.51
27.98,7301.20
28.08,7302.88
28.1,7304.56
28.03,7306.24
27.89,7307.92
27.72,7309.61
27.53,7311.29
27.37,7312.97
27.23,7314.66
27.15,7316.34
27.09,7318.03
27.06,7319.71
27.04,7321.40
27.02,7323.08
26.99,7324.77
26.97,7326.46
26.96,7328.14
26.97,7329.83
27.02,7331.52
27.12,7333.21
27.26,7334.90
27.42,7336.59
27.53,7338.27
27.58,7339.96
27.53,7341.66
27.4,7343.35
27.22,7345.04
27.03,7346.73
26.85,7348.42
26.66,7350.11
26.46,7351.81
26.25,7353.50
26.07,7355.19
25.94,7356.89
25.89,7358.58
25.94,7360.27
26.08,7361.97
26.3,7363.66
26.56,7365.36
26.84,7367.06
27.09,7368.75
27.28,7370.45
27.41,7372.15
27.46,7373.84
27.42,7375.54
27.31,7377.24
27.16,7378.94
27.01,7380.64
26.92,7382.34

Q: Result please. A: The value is 1.14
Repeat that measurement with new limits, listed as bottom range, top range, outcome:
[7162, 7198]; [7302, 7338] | 1.11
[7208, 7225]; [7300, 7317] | 1.14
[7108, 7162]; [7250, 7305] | 1.14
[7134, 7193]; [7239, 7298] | 1.09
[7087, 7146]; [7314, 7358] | 1.16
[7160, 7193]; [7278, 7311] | 1.09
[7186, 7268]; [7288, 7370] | 1.08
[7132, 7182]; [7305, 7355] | 1.14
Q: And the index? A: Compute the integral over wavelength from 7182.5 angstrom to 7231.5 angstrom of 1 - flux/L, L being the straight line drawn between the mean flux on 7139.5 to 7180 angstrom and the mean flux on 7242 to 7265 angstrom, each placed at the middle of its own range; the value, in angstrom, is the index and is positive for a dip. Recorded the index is 1.94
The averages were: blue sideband 25.2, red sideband 26.8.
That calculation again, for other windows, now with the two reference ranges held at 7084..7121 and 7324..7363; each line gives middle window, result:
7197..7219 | 1.2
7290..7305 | -0.6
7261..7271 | -0.1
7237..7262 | -0.6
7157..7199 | 0.5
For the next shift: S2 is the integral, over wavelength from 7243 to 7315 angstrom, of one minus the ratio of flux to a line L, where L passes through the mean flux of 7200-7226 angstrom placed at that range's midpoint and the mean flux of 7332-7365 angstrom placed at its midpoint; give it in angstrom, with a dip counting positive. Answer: -2.8 angstrom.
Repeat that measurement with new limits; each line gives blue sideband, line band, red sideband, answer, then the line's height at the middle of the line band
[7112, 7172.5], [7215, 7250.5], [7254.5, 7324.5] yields -0.25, 26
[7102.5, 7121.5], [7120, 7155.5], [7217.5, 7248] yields 1.40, 25.1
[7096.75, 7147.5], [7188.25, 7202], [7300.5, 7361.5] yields 0.53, 25.4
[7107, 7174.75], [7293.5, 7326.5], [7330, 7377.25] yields -1.33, 26.4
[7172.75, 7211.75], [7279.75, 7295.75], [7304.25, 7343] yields 0.17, 26.7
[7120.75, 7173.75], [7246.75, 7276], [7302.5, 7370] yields -0.54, 26.1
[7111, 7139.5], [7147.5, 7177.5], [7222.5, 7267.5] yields -0.48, 24.9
